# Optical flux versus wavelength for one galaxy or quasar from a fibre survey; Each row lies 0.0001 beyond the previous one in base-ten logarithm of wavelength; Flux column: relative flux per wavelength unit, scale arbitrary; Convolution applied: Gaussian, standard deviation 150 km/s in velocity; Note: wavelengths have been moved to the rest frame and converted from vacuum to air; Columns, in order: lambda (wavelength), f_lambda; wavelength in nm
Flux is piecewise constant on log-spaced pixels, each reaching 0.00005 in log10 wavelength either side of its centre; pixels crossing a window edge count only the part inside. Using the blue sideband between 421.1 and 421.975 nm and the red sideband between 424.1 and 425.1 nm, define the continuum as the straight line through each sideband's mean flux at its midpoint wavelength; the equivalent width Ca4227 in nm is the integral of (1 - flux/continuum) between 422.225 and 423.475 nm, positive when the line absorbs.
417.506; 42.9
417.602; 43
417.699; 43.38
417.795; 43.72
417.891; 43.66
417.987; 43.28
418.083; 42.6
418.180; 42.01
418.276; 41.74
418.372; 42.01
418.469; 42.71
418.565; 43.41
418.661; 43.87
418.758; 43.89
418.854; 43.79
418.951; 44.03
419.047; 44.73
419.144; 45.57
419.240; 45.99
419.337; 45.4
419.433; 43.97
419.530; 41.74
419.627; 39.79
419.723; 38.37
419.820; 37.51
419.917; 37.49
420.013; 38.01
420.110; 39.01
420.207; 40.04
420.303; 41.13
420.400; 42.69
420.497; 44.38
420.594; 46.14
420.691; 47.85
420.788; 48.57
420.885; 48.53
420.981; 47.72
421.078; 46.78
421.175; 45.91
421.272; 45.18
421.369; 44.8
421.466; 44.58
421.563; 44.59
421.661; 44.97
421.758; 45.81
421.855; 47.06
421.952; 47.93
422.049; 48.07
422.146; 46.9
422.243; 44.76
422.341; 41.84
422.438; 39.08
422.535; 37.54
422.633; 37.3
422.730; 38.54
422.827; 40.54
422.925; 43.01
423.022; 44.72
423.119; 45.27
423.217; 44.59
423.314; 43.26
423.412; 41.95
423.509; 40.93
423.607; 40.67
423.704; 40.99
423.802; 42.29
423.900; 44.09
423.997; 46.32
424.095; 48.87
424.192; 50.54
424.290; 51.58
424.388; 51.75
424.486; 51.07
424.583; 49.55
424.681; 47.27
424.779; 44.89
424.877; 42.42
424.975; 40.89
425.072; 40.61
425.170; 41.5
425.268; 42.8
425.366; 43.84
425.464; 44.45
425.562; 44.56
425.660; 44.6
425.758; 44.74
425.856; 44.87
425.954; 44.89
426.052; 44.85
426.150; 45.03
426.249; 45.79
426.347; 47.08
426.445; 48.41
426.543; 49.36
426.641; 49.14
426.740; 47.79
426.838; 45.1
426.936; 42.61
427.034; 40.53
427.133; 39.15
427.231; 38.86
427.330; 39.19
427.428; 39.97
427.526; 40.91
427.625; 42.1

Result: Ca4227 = 0.13 nm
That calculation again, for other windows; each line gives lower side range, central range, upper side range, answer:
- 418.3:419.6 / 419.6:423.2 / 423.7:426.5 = 0.096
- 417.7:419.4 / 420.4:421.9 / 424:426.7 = -0.049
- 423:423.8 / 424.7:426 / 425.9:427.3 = 0.013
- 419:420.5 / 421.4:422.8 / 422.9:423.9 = -0.037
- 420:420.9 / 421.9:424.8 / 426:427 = 0.029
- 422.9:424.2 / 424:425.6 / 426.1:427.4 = -0.070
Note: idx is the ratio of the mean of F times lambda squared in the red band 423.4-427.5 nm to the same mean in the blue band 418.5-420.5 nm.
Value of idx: 1.09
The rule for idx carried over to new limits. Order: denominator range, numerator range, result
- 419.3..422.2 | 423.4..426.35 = 1.04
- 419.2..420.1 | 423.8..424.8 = 1.21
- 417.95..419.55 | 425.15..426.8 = 1.08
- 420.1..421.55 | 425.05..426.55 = 1.02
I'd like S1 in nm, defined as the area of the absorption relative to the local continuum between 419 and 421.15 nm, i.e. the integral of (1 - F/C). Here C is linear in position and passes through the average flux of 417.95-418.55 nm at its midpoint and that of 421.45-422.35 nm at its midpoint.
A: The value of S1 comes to 0.042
